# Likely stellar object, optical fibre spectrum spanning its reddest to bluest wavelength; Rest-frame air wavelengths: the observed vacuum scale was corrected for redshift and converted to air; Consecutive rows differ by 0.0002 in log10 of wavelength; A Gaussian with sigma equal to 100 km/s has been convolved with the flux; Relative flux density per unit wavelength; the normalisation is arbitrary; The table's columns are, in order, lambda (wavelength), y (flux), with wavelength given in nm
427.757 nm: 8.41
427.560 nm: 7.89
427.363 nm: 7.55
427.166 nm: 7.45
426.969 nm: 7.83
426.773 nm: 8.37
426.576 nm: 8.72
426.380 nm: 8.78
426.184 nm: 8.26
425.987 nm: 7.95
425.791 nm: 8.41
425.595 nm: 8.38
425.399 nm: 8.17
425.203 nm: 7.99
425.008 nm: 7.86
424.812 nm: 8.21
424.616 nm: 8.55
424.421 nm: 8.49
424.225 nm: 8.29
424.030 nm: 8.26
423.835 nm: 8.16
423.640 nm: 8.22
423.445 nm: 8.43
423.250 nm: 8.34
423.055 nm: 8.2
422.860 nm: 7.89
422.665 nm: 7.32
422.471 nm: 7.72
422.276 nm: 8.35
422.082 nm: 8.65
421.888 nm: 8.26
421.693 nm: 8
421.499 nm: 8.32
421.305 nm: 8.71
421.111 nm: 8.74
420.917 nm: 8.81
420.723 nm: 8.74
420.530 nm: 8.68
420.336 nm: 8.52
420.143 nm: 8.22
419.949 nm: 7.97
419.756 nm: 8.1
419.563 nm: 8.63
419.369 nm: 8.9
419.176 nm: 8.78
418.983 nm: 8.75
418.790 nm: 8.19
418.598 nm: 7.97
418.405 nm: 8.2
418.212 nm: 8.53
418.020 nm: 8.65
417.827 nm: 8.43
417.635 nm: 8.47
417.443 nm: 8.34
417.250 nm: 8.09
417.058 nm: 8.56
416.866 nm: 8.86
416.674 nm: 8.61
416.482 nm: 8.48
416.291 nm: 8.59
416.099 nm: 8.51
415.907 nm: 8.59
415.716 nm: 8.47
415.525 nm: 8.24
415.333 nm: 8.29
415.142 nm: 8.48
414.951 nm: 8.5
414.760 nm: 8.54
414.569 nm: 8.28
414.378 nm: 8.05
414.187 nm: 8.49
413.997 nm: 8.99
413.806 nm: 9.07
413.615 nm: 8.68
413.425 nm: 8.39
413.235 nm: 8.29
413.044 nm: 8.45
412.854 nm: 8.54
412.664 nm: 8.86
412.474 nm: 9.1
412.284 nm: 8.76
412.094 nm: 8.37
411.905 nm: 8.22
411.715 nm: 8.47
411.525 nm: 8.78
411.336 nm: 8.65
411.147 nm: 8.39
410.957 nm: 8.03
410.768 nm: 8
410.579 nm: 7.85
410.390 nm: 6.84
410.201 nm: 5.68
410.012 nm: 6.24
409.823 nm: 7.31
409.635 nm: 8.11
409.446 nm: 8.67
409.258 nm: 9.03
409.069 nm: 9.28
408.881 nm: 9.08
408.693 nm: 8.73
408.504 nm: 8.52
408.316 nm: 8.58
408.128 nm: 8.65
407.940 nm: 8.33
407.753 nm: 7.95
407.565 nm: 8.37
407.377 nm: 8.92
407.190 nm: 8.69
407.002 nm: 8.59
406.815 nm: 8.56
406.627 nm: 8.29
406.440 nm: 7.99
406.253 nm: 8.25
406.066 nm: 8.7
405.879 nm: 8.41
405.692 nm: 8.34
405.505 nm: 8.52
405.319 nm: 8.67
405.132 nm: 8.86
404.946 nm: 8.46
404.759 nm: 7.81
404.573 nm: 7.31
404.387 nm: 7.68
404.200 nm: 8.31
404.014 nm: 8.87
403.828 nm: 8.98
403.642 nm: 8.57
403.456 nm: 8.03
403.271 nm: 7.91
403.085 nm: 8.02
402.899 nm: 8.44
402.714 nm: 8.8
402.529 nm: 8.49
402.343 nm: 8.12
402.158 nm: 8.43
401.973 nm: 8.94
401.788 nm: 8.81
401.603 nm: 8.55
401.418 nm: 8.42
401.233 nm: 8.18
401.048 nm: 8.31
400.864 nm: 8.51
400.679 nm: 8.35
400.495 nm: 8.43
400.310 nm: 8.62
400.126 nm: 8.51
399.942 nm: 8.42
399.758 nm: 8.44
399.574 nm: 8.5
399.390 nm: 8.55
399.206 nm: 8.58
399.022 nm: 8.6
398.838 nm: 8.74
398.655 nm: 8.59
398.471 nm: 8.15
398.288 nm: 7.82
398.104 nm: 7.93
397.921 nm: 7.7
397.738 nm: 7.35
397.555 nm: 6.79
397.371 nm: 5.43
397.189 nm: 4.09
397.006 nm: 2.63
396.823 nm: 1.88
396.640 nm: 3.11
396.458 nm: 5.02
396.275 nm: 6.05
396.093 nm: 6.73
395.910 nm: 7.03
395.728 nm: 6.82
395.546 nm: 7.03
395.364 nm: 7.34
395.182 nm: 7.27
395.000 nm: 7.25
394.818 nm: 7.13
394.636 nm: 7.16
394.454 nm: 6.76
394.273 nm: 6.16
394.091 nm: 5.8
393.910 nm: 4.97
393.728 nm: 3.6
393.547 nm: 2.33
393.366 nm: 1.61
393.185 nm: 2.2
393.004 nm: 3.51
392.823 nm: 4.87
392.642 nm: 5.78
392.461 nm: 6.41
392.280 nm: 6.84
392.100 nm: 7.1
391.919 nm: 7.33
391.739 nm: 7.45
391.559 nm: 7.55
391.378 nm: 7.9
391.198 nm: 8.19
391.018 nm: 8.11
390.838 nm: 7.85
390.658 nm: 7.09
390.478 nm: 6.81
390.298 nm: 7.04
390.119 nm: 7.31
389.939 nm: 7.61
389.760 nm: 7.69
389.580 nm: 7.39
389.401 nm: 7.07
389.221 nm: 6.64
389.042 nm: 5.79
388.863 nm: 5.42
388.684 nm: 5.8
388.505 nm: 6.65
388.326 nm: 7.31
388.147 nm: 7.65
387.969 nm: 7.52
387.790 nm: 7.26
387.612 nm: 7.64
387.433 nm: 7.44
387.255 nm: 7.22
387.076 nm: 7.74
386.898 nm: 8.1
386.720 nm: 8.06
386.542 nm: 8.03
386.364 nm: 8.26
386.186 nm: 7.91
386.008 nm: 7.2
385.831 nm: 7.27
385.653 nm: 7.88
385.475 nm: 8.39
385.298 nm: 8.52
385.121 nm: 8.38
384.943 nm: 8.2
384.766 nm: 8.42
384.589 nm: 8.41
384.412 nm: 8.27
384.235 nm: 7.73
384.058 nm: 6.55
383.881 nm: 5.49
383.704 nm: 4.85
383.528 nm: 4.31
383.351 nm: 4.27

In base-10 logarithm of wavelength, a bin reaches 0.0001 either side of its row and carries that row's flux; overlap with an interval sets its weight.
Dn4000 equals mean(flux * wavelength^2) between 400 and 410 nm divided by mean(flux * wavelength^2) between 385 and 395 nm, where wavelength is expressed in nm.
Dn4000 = 1.3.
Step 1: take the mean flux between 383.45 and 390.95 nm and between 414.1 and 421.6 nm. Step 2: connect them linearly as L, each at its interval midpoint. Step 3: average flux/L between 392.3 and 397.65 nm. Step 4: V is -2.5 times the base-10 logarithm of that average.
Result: 0.39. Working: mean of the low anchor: 7.3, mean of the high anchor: 8.47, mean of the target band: 5.29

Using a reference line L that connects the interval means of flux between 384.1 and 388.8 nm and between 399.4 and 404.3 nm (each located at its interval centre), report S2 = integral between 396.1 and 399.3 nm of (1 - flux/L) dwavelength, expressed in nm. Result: 0.73 nm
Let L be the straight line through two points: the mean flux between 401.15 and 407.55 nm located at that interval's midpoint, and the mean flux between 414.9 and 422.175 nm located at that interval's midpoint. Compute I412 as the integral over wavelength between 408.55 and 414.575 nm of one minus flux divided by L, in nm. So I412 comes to 0.10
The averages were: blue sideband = 8.41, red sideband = 8.47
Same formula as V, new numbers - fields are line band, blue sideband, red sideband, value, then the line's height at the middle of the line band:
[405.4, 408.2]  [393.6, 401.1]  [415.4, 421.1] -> -0.111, 7.62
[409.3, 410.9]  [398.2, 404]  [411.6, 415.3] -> 0.152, 8.52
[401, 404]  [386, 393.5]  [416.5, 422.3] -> -0.125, 7.54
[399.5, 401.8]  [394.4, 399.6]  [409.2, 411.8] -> -0.199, 7.04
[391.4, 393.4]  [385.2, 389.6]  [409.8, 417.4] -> 0.303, 7.55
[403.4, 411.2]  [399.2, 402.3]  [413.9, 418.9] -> 0.029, 8.47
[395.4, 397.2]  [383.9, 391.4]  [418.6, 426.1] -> 0.436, 7.7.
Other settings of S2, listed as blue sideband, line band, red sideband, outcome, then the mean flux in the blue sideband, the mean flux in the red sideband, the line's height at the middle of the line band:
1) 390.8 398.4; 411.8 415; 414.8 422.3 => -0.254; 5.99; 8.47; 7.94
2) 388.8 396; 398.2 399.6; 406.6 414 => -0.265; 6.38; 8.35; 7.1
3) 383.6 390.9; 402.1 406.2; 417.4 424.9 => -0.259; 7.35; 8.36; 7.85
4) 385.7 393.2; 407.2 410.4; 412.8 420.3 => -0.050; 7.05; 8.47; 8.06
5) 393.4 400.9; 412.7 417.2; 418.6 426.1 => -0.383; 6.74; 8.31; 7.85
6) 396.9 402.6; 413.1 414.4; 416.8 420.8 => -0.045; 7.89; 8.45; 8.3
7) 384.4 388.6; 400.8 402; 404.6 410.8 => -0.059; 7.81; 8.24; 8.11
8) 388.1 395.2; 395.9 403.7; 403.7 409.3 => -0.003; 6.34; 8.49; 7.52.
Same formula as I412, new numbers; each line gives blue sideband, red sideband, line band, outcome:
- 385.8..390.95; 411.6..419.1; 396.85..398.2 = 0.33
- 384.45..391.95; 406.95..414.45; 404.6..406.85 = -0.06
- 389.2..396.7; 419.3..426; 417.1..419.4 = -0.12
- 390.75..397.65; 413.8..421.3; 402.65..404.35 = -0.38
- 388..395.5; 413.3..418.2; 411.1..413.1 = -0.10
